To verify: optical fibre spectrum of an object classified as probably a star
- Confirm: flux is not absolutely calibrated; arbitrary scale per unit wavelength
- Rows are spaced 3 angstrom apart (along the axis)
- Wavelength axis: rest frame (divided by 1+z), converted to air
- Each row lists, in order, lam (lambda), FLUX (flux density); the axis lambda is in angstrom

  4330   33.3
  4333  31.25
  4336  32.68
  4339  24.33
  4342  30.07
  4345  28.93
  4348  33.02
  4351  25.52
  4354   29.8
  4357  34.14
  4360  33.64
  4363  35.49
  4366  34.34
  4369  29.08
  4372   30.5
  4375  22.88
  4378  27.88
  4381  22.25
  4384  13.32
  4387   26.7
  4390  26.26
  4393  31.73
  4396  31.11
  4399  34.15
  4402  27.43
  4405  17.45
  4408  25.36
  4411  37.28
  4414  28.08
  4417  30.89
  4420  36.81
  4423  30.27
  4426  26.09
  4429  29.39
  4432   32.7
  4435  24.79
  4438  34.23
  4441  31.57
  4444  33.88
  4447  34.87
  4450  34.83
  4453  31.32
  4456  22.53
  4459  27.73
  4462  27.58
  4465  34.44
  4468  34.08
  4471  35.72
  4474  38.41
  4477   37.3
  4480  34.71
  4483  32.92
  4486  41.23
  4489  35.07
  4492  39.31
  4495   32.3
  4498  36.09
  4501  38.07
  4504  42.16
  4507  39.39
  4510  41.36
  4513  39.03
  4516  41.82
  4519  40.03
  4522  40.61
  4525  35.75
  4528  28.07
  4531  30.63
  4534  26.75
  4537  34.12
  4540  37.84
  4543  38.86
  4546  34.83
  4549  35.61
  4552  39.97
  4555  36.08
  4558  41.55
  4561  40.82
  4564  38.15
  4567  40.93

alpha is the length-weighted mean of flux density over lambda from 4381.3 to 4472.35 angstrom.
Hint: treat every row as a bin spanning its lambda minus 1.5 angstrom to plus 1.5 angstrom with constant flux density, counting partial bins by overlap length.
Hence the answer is 29.6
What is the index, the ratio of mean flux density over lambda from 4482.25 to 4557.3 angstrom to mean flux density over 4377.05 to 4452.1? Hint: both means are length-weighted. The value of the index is 1.26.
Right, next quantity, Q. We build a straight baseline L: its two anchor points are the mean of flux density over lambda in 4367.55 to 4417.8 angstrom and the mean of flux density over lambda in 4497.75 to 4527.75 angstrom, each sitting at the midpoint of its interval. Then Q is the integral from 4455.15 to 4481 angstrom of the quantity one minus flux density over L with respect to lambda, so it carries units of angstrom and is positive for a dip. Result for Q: 1.5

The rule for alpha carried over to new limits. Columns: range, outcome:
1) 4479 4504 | 36.6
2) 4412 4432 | 30.6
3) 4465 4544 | 36.5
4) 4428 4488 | 32.8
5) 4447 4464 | 29.5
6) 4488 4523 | 38.8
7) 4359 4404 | 28.3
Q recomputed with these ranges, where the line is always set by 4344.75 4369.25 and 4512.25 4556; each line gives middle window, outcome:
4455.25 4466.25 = 1.91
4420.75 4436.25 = 2.02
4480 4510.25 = -2.11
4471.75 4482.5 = -0.55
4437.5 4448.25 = 0.08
